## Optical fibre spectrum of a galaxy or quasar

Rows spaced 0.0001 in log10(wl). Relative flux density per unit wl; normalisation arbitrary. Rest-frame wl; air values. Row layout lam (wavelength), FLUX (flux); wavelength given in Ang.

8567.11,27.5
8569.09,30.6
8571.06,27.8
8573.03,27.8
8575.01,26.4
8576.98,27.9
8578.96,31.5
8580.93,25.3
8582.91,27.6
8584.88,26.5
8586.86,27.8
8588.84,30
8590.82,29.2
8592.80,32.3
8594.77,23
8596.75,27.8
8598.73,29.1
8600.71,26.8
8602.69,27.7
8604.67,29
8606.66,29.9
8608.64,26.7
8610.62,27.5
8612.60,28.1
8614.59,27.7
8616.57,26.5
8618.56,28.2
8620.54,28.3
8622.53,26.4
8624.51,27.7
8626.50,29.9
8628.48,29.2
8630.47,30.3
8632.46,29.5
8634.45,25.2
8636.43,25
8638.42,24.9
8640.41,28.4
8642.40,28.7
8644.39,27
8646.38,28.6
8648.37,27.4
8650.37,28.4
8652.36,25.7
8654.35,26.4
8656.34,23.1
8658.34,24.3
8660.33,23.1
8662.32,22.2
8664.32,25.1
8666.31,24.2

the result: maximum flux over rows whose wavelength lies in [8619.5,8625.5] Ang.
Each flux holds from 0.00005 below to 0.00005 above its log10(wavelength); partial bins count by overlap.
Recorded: 28.3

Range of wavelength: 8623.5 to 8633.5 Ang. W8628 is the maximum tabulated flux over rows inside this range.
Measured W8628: 30.3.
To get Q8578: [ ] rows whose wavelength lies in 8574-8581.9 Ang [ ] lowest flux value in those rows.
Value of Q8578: 25.3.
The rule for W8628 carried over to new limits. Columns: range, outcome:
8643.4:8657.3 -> 28.6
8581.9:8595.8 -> 32.3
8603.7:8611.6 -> 29.9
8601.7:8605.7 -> 29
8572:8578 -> 27.9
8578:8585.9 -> 31.5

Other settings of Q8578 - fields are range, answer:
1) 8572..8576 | 26.4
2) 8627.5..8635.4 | 25.2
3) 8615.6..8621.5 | 26.5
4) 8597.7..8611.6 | 26.7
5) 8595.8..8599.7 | 27.8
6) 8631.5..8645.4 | 24.9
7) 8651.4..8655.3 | 25.7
